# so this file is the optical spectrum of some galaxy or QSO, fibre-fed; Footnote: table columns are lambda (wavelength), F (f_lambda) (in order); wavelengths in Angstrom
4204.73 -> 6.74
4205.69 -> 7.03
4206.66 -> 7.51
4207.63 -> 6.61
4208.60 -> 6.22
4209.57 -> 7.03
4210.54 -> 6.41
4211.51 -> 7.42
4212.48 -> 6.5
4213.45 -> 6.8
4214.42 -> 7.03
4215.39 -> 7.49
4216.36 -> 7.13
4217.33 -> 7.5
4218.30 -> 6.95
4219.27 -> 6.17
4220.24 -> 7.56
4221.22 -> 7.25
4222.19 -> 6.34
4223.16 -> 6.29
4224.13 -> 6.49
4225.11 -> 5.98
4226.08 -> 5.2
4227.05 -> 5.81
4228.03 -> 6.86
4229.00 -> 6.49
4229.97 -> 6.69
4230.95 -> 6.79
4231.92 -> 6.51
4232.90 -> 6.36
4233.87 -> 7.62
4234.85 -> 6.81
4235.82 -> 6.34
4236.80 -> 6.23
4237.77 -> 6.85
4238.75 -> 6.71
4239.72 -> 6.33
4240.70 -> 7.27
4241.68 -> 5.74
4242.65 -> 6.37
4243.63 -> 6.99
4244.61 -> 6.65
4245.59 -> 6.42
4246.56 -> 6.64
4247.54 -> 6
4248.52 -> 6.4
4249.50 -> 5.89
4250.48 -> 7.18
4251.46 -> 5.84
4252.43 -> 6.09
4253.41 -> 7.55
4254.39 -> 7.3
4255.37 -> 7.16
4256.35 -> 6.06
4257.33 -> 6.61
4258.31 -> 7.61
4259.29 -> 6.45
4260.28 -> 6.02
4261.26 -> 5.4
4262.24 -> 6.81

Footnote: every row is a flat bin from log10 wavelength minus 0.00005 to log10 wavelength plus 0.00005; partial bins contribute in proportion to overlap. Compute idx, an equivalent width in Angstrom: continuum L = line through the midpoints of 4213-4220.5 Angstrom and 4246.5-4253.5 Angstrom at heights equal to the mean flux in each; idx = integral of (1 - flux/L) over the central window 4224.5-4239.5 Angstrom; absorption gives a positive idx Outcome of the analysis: 0.6 Angstrom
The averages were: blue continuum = 7.07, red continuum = 6.37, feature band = 6.48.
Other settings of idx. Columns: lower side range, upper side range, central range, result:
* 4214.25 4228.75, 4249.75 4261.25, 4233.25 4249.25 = 0.18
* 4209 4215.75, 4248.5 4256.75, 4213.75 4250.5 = 0.96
